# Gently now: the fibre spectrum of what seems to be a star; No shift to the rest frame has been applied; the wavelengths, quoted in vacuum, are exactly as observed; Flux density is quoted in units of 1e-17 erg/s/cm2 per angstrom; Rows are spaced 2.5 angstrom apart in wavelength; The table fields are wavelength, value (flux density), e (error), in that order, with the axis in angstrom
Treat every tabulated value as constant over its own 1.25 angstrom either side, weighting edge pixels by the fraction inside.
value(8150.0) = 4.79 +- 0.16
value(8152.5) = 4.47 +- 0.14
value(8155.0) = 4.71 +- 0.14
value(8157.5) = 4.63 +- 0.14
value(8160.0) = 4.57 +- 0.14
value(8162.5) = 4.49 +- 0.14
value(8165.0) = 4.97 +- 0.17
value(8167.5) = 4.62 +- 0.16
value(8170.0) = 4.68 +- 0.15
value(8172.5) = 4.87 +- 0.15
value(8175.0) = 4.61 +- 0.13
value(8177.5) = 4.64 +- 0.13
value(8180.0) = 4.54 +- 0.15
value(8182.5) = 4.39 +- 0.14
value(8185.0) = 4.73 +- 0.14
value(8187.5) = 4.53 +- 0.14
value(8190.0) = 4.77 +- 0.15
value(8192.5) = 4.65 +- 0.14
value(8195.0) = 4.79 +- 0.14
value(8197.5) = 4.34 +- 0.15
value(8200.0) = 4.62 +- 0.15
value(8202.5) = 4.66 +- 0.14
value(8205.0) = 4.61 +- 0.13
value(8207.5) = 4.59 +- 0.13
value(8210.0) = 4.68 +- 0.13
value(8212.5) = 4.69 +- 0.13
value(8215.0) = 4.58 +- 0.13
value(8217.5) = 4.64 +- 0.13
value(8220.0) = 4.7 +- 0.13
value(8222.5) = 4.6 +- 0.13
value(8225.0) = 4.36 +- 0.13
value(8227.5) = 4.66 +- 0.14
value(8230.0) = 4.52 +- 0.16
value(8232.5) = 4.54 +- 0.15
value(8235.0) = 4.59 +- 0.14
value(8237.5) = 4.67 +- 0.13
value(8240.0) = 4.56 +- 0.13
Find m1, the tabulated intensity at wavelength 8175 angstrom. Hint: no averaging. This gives 4.61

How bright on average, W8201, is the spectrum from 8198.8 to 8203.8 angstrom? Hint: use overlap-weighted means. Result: 4.64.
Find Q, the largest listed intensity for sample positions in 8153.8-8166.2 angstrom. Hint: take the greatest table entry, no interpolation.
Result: 4.97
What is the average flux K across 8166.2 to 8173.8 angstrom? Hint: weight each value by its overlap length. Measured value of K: 4.72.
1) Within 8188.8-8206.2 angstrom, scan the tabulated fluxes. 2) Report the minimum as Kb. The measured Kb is 4.34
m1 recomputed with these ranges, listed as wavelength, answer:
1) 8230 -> 4.52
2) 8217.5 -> 4.64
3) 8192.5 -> 4.65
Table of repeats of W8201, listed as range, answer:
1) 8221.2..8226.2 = 4.48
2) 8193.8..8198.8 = 4.56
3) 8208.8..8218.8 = 4.65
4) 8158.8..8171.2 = 4.67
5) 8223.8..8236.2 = 4.53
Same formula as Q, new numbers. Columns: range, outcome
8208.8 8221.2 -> 4.7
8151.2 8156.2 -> 4.71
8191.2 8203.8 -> 4.79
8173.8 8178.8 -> 4.64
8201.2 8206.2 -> 4.66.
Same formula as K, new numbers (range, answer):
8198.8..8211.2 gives 4.63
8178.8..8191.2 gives 4.59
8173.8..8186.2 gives 4.58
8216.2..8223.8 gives 4.64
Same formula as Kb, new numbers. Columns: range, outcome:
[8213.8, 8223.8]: 4.58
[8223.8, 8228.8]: 4.36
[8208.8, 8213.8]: 4.68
